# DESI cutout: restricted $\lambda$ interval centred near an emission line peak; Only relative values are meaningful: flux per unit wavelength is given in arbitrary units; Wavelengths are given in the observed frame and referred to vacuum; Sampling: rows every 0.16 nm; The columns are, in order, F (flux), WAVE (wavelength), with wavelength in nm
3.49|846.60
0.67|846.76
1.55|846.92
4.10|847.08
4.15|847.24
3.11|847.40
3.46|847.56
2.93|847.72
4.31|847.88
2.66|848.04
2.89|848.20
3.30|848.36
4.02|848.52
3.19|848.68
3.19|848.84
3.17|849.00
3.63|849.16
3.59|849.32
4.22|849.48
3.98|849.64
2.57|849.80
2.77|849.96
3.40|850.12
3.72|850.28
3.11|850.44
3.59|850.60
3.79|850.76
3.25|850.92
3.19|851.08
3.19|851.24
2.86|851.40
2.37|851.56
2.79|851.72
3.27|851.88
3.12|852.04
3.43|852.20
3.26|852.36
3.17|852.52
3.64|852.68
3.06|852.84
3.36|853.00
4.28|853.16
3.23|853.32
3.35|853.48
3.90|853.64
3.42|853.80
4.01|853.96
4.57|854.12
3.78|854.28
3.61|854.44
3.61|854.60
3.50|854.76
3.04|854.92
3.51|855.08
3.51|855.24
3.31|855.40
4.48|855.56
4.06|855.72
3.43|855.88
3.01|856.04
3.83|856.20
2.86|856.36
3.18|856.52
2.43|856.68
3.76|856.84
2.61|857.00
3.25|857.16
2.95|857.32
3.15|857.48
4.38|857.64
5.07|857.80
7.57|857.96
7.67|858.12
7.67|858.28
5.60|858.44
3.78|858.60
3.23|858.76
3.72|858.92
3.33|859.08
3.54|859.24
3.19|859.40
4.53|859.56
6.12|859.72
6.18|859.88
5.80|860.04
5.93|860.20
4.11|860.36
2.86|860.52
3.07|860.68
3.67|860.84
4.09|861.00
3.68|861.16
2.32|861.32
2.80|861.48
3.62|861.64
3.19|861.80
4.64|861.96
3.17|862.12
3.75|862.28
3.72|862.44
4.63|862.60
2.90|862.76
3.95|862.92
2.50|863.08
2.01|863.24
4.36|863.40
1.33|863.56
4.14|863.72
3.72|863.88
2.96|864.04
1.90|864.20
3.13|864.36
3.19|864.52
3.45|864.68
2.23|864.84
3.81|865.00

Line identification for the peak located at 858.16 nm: [S II] 6716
